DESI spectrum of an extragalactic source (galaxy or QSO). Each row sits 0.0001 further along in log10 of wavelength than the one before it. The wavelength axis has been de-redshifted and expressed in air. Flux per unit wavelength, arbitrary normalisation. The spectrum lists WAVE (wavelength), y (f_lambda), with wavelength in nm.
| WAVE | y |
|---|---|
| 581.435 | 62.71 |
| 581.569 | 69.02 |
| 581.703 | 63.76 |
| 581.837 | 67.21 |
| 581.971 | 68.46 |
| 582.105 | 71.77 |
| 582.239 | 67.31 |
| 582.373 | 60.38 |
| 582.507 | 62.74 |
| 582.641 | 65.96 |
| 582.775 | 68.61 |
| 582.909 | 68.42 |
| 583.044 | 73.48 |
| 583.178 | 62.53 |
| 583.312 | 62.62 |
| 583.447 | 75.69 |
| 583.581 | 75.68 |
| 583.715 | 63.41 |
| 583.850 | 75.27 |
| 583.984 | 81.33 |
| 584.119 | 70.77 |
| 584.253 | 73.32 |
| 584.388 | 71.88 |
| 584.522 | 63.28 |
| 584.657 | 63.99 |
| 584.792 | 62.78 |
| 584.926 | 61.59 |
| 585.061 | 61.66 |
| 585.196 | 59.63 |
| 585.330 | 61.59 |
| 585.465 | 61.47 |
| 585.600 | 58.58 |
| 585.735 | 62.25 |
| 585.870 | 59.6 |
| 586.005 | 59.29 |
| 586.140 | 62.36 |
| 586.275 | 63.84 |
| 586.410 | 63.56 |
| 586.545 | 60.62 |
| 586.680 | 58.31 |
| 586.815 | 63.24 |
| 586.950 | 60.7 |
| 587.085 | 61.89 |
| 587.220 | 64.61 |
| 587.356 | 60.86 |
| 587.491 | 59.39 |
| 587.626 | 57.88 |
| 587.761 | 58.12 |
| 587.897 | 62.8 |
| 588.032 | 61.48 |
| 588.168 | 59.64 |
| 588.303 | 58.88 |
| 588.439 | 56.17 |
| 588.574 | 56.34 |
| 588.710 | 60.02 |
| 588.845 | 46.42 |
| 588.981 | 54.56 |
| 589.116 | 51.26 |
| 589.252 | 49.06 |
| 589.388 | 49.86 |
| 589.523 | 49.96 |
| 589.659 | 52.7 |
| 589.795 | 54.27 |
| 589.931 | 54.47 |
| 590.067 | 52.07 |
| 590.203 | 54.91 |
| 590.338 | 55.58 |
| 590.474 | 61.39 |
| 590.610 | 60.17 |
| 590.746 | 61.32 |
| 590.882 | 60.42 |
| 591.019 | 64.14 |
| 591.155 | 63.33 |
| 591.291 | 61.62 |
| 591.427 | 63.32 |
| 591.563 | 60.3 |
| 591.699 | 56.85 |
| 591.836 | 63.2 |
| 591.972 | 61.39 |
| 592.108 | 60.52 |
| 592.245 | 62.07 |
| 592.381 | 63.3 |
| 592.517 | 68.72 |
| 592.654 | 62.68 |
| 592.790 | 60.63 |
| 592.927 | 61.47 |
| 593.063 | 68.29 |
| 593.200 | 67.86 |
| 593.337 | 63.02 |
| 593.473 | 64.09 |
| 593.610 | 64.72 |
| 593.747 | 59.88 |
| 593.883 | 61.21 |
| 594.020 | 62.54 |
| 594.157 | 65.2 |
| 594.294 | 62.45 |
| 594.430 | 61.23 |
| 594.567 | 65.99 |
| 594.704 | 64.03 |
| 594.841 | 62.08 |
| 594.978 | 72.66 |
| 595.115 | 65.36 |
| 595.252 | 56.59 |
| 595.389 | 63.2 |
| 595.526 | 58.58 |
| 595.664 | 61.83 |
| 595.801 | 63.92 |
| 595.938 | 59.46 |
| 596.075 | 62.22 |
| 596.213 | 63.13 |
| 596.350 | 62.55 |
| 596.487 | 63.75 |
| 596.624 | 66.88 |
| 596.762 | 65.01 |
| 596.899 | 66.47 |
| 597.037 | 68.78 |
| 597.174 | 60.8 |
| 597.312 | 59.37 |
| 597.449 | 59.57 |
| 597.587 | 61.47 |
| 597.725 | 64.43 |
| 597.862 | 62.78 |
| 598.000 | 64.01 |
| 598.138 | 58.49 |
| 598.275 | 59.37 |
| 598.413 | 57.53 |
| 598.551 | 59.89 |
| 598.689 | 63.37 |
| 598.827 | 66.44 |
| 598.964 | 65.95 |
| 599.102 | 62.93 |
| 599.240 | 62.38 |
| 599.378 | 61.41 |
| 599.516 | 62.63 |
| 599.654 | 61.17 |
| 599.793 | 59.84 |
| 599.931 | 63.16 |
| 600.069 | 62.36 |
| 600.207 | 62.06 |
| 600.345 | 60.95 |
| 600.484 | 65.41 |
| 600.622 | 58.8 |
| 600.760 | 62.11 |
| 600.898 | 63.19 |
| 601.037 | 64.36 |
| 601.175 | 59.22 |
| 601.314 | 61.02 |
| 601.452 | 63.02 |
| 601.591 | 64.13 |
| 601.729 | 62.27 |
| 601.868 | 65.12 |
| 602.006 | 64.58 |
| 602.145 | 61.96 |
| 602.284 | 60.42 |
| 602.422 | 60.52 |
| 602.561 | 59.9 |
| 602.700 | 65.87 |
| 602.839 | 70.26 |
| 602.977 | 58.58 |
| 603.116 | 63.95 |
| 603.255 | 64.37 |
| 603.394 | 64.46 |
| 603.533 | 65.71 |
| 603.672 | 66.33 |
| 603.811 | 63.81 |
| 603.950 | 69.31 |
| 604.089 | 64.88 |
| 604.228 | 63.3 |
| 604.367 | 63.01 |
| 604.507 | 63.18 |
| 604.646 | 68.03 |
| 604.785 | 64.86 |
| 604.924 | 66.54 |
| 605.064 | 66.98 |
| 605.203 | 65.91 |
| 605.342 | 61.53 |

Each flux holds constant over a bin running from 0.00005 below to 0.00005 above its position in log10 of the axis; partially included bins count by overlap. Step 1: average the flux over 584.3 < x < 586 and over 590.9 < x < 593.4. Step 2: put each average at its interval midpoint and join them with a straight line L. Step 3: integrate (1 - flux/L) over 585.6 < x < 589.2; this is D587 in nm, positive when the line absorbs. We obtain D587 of 0.18 nm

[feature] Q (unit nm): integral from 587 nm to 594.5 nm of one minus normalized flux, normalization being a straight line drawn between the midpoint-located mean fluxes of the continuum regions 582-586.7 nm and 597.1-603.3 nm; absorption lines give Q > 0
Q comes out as 0.54 nm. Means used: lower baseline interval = 65.7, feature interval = 59.7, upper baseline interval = 62.3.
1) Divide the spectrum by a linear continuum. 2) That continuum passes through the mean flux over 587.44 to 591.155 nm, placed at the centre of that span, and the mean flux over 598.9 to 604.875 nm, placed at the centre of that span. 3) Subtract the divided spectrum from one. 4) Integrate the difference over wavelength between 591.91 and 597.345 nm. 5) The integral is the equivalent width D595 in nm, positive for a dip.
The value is -0.37 nm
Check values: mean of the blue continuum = 56.5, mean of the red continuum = 63.3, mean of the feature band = 63.4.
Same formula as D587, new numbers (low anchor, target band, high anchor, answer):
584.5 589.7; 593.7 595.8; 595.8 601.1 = -0.05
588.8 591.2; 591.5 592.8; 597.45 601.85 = -0.12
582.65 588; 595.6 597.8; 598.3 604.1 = 0.01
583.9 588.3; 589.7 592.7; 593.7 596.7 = 0.13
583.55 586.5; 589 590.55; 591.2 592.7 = 0.24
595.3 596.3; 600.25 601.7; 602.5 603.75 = 0.03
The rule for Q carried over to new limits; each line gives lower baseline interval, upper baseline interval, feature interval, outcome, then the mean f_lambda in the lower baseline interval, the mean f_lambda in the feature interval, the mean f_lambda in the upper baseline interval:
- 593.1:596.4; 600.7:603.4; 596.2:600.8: 0.04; 63.1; 62.5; 62.9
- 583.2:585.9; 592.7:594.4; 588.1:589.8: 0.29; 66.3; 53.8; 63.4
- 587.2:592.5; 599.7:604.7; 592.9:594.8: -0.13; 58.1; 63.8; 63.3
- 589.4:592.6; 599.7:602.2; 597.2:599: 0.00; 59.2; 61.7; 62.4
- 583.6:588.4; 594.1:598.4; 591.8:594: -0.01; 63.2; 63.3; 62.9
